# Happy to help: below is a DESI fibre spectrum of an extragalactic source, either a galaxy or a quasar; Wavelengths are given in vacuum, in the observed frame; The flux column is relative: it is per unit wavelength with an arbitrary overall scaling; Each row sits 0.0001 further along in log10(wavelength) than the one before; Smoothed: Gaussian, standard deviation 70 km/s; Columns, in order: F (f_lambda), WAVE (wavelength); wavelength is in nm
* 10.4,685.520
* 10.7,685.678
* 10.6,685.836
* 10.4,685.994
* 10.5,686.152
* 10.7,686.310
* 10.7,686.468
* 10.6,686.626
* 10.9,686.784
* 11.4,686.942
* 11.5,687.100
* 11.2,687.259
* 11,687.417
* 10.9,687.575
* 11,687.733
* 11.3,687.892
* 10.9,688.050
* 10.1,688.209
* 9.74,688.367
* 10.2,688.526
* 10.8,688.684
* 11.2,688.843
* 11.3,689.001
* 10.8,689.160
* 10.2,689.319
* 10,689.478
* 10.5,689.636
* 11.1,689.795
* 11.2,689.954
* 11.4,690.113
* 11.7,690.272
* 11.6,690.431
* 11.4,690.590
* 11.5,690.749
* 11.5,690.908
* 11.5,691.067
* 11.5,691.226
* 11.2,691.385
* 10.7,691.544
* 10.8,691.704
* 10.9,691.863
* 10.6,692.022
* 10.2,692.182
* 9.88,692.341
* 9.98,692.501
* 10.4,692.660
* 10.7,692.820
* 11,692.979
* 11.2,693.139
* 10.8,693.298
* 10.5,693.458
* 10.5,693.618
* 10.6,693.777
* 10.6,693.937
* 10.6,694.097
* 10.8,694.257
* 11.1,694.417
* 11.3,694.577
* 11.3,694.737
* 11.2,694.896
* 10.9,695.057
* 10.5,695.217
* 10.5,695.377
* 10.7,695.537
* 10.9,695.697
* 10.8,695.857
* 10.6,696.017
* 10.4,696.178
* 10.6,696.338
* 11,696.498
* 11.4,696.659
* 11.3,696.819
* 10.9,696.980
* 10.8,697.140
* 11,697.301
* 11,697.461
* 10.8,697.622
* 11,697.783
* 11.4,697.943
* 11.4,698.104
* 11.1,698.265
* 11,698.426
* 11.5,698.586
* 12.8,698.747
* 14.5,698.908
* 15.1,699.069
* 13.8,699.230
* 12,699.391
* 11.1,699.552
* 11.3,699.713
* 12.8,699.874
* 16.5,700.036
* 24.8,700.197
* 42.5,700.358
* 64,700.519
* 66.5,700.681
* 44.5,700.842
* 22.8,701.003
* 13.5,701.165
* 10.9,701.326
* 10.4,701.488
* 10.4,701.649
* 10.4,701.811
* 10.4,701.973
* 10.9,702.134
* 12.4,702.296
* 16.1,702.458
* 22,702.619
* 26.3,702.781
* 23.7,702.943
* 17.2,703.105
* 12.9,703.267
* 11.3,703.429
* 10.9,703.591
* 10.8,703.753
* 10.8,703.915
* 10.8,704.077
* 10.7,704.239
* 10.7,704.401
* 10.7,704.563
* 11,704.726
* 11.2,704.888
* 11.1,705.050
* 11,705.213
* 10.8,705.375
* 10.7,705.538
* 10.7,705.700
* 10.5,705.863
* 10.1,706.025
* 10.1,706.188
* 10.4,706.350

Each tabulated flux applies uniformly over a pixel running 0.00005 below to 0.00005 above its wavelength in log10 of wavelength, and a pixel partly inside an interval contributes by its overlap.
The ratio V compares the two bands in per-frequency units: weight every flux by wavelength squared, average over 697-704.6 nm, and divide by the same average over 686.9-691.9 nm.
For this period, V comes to 1.58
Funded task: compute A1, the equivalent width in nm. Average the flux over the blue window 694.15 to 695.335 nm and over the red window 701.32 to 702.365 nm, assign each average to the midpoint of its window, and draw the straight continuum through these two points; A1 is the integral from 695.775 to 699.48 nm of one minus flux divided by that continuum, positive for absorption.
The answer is -0.23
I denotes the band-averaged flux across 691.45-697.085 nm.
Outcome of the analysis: 10.7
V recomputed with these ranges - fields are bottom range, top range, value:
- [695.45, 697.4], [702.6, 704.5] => 1.37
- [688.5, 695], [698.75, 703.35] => 1.94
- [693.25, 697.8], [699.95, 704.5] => 1.89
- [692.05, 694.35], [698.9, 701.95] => 2.17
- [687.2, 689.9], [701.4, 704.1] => 1.36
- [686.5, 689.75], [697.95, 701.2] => 2.12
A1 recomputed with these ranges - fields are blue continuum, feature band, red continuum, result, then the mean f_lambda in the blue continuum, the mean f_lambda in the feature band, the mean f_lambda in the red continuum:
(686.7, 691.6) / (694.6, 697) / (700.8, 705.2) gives 0.326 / 11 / 10.9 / 14.3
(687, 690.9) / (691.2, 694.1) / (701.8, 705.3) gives 0.229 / 11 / 10.7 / 13.4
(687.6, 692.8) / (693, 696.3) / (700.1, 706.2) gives 0.591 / 10.8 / 10.8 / 17.6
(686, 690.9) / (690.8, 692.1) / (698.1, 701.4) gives 0.256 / 10.9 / 11.1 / 21.9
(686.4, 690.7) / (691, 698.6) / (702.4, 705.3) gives 0.777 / 10.9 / 10.9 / 13.8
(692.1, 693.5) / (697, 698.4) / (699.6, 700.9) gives 0.812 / 10.5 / 11.1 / 34.6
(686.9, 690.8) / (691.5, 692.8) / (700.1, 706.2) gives 0.212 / 10.9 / 10.4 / 17.6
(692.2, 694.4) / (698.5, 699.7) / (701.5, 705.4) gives -0.085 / 10.6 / 12.9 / 13.1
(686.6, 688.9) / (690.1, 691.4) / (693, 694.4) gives -0.085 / 10.9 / 11.5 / 10.7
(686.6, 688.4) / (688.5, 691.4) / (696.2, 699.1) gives -0.010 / 10.9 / 11.1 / 11.5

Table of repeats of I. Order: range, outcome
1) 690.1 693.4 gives 11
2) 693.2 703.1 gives 15.3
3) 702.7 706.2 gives 12.5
